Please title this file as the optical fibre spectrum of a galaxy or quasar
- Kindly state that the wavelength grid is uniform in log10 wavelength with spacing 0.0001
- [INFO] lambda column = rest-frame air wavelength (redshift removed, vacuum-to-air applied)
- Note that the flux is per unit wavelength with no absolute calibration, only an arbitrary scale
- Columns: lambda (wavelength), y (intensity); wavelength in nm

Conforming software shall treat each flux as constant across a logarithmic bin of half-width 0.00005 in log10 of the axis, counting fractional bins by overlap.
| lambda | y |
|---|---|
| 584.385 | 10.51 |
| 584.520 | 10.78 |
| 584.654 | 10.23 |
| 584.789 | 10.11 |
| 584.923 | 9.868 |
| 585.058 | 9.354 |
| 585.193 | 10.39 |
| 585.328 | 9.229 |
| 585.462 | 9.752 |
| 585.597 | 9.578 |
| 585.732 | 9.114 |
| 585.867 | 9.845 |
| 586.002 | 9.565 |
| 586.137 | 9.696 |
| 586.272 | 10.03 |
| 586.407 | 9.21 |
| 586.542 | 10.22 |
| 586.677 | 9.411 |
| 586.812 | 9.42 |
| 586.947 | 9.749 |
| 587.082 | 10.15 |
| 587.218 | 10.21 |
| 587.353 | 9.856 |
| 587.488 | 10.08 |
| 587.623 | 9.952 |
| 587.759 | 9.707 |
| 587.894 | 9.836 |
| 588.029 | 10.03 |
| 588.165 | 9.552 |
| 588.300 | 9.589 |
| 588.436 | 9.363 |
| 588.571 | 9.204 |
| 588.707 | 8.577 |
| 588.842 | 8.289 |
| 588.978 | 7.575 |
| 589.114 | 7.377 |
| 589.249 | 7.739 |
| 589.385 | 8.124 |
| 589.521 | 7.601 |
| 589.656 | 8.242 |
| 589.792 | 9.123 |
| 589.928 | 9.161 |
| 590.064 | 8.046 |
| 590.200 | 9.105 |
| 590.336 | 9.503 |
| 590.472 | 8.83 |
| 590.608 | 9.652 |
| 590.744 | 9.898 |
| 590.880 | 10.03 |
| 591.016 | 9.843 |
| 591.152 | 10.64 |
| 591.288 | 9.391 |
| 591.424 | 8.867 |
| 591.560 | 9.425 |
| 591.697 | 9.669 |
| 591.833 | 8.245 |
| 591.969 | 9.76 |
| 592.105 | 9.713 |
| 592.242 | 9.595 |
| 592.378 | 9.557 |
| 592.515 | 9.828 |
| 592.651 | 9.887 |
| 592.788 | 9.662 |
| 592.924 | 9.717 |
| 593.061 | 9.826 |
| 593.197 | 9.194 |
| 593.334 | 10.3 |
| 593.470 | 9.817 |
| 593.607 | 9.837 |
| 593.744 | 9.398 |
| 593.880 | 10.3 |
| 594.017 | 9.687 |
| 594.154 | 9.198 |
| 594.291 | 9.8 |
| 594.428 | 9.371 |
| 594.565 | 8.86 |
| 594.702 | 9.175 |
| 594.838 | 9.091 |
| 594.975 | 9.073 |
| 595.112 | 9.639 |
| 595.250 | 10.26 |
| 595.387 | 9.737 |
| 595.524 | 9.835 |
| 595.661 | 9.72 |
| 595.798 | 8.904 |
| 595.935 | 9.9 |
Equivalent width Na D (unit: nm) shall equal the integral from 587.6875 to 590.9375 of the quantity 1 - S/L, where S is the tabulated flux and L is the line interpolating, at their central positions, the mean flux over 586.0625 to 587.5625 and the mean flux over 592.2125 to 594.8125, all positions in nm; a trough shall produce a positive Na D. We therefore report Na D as 0.28 nm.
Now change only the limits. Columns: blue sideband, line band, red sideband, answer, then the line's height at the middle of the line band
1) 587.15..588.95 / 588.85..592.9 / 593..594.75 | 0.193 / 9.56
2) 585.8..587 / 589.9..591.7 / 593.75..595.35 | 0.028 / 9.58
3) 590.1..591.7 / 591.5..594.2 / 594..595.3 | -0.051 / 9.46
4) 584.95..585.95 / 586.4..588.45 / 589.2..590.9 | -0.116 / 9.28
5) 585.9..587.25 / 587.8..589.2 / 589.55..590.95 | 0.073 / 9.42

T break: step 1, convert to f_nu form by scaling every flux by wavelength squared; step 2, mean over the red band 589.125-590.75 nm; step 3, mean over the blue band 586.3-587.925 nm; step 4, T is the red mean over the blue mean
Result 0.89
